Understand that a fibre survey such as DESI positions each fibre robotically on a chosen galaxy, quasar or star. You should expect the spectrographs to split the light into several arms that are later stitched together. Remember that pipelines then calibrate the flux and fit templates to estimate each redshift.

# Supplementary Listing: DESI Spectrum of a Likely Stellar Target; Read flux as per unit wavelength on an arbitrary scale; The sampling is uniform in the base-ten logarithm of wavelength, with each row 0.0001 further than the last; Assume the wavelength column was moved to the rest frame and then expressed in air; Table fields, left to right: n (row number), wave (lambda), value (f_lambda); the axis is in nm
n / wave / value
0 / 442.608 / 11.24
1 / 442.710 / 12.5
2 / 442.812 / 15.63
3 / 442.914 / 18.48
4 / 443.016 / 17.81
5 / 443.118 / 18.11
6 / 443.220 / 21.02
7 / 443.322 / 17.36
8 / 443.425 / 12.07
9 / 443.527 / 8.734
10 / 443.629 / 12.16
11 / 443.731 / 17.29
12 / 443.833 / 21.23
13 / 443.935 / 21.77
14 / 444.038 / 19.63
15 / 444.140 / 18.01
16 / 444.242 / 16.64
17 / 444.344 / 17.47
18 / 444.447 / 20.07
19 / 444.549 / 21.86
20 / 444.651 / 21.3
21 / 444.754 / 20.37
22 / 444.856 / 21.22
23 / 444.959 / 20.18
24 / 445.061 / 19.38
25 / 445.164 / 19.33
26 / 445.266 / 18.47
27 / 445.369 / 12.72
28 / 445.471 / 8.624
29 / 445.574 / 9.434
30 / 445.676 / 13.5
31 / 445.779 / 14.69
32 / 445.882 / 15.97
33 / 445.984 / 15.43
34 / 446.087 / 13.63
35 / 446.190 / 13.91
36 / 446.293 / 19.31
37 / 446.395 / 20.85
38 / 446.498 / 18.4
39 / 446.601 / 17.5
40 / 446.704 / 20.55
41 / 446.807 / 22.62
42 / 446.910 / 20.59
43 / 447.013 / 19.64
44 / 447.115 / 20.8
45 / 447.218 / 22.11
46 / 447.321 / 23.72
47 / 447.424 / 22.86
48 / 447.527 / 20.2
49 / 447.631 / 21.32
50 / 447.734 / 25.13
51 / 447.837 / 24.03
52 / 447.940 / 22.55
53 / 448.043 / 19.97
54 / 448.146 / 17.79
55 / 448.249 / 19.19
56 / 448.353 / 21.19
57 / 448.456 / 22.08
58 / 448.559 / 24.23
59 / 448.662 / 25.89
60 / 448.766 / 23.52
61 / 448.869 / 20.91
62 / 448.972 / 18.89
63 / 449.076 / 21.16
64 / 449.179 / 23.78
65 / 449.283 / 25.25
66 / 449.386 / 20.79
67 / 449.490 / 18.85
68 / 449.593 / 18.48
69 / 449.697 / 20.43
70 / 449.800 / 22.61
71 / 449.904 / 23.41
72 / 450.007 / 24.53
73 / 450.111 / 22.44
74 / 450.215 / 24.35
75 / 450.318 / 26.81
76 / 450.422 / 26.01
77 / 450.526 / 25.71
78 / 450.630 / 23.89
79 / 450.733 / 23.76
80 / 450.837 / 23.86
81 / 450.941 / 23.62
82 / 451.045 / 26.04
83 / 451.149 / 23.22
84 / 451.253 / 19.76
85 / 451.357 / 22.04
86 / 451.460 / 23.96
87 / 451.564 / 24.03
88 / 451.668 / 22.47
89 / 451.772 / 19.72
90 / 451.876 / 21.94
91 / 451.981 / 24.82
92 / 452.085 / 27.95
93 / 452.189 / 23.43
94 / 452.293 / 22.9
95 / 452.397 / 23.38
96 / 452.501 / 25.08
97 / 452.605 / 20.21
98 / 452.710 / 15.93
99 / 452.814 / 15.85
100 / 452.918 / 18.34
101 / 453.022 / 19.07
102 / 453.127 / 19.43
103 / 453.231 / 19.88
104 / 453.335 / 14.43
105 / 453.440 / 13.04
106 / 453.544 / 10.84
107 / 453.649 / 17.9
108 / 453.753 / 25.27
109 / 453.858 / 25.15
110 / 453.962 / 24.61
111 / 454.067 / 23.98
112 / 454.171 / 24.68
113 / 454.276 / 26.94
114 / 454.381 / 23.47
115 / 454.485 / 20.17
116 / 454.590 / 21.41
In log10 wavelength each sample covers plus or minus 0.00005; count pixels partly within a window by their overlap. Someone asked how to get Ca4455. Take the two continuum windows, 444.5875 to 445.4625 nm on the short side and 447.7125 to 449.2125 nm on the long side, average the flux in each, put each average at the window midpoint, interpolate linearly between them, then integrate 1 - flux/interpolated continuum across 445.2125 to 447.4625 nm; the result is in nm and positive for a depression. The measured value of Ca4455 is 0.28 nm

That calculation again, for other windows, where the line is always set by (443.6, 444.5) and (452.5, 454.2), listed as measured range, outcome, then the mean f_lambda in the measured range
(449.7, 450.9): -0.32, 24.1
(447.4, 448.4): -0.14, 21.4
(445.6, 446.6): 0.14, 16.1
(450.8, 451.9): -0.21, 22.8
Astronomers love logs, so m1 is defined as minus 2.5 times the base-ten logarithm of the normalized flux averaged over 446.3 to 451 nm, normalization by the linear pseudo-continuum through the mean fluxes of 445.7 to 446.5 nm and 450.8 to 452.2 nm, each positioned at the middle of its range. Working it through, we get -0.13 mag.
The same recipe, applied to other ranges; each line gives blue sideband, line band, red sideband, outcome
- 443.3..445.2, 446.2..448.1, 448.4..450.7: -0.01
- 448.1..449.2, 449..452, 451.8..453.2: -0.07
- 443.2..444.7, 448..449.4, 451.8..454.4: -0.12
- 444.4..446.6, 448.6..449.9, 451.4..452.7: -0.07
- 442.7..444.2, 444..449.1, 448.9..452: 0.01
